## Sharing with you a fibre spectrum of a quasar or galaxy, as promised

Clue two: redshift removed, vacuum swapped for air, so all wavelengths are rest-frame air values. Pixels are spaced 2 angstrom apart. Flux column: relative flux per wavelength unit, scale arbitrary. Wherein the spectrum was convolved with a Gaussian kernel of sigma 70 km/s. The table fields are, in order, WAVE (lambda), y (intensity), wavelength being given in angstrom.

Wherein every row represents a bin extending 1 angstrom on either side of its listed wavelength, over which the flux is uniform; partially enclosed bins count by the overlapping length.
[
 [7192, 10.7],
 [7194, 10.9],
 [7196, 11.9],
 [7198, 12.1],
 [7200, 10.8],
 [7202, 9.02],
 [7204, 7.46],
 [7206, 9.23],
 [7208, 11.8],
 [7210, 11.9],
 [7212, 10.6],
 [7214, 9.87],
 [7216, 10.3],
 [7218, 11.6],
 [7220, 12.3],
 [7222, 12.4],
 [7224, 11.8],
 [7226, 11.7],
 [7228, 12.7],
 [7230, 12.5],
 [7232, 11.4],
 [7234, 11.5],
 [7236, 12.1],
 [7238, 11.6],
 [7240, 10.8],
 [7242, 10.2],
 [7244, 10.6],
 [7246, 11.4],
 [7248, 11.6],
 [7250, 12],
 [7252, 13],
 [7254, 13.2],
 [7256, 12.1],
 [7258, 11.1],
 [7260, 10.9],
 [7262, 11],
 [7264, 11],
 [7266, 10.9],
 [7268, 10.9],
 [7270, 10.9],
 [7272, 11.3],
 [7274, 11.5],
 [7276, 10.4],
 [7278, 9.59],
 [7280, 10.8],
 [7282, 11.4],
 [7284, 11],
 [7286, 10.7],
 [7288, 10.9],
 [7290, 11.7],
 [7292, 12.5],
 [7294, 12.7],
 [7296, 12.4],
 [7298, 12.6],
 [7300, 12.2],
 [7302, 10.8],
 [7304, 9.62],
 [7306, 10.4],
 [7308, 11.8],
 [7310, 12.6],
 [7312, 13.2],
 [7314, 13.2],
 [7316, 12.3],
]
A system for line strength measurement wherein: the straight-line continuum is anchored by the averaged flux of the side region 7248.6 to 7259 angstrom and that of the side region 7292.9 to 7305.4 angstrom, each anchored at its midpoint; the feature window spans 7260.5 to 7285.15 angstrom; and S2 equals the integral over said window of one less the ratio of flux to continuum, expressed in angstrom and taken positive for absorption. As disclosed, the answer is 2.3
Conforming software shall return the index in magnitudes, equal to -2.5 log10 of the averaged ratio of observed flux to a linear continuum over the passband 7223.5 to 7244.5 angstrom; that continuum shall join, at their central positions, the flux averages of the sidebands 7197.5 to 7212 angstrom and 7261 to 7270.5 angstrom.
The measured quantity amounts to -0.09 mag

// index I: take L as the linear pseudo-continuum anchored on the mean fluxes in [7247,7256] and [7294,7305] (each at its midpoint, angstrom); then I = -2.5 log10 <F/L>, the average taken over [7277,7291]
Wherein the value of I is 0.096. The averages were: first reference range 12.4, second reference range 11.6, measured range 10.9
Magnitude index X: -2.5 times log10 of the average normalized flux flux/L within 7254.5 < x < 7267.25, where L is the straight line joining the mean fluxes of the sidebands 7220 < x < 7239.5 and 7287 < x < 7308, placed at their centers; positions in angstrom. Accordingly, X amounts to 0.052 mag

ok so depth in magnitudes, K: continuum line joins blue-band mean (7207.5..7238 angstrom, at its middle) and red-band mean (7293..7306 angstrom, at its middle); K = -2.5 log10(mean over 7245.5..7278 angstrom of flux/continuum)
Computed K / 0.022 mag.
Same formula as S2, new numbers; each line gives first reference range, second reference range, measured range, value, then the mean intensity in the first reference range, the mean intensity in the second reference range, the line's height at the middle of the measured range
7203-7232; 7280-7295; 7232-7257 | -0.81 angstrom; 11.2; 11.5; 11.3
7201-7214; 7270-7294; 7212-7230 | -2.43 angstrom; 9.99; 11.1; 10.2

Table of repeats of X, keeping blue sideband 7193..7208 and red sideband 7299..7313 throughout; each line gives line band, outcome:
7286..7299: -0.061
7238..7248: -0.012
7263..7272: 0.011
